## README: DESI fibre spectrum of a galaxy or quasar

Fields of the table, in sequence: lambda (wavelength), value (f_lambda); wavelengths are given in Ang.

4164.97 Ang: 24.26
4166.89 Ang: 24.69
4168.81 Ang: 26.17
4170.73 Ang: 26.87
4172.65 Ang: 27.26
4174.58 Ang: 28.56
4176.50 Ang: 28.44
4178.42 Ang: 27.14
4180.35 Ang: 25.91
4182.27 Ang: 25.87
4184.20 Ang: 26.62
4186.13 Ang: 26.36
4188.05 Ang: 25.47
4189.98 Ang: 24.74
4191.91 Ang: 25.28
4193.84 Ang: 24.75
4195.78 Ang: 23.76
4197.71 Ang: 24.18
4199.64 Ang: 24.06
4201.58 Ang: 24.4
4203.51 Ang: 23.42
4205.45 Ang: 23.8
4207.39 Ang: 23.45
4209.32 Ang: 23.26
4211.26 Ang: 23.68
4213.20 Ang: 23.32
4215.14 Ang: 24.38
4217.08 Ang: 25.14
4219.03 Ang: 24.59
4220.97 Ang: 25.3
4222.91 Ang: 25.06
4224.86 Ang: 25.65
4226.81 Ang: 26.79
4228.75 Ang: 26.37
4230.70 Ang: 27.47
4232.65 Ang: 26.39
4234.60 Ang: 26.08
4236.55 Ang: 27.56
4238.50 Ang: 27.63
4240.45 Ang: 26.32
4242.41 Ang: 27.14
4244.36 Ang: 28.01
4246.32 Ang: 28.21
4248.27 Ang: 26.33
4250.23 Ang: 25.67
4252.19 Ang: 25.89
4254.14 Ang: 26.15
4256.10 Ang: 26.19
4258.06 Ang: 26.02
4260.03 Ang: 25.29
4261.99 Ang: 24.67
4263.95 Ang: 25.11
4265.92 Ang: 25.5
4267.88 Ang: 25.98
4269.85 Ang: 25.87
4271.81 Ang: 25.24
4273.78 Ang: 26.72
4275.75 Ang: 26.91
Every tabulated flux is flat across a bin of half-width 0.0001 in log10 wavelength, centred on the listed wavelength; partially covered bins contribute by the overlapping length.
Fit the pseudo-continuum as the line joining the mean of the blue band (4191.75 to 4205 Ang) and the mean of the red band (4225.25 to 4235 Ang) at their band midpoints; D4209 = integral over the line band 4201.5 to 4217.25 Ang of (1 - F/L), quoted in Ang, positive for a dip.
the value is 0.8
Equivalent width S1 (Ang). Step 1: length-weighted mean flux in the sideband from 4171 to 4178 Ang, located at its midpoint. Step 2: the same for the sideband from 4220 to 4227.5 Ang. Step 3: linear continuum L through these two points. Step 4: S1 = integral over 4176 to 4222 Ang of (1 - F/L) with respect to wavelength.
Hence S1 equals 3.32 Ang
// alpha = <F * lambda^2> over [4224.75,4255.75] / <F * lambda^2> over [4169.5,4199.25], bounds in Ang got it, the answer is 1.06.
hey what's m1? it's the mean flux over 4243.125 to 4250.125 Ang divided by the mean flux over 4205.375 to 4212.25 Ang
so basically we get 1.2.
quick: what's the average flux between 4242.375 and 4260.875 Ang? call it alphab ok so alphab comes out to 26.5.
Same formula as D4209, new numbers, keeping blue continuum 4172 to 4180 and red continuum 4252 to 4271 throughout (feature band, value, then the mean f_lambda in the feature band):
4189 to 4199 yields 1.01 Ang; 24.5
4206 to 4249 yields 1.06 Ang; 25.8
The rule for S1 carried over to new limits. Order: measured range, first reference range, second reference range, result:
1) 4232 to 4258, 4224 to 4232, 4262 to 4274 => -0.6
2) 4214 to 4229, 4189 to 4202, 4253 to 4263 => -0.2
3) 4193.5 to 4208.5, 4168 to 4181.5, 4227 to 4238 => 1.7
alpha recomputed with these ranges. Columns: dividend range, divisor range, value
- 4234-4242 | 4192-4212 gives 1.15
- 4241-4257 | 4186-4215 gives 1.13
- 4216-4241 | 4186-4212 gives 1.09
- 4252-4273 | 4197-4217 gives 1.10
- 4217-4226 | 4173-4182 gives 0.94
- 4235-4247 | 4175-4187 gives 1.05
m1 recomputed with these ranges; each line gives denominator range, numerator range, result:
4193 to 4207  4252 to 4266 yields 1.07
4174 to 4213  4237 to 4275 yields 1.05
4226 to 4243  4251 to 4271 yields 0.96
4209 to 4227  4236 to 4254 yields 1.09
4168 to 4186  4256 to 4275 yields 0.95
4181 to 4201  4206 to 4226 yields 0.97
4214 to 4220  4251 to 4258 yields 1.06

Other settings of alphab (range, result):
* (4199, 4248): 25.5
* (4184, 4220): 24.4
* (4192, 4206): 24.1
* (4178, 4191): 26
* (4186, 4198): 24.9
